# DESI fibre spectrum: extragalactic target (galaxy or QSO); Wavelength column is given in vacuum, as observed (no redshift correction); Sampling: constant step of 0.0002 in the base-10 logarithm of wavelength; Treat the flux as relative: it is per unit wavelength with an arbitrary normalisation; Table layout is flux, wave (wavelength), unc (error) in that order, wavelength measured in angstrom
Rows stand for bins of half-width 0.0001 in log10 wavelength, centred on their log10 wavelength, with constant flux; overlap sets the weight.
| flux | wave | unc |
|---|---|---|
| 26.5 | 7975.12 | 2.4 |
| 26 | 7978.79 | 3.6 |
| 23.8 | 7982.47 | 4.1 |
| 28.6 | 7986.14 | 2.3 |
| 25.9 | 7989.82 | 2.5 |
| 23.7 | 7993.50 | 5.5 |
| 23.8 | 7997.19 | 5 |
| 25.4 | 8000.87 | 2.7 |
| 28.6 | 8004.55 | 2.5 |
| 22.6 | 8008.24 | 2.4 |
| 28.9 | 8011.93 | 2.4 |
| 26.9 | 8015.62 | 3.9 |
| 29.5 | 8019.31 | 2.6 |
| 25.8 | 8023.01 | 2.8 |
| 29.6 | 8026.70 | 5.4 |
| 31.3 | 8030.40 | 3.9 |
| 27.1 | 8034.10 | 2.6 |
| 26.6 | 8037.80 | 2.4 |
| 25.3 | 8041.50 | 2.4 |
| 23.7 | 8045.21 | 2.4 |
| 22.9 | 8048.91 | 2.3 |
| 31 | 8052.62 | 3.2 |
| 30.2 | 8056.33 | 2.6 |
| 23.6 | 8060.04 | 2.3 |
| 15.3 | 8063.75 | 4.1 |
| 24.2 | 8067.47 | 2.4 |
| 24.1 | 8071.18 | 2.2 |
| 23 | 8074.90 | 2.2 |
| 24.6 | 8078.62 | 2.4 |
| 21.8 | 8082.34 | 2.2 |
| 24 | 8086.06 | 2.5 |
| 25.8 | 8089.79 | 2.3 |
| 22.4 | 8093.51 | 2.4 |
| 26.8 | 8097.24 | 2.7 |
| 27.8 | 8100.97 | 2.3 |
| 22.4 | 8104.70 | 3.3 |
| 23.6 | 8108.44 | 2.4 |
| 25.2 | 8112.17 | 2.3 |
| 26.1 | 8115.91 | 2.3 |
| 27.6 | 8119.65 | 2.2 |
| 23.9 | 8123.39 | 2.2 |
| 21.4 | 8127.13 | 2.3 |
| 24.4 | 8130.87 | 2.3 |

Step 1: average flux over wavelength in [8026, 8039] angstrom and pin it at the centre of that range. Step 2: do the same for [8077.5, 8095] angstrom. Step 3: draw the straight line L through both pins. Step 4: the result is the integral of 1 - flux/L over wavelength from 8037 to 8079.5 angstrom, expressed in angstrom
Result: 2.9 angstrom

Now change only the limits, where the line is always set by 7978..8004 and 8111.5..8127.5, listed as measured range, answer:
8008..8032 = -2.6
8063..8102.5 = 2.2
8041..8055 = -0.3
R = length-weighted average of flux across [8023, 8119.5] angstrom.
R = 25.2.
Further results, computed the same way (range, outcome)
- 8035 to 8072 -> 24.8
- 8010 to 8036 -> 28.4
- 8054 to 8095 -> 23.6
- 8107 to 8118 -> 25.1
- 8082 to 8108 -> 24.5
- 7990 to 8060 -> 26.7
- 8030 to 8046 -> 26.6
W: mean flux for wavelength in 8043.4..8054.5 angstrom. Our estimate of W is 25.9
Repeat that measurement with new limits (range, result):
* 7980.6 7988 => 26.2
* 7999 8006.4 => 27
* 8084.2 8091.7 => 24.9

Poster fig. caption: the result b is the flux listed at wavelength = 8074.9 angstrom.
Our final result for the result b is 23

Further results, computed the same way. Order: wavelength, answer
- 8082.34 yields 21.8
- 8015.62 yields 26.9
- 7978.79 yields 26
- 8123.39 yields 23.9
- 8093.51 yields 22.4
